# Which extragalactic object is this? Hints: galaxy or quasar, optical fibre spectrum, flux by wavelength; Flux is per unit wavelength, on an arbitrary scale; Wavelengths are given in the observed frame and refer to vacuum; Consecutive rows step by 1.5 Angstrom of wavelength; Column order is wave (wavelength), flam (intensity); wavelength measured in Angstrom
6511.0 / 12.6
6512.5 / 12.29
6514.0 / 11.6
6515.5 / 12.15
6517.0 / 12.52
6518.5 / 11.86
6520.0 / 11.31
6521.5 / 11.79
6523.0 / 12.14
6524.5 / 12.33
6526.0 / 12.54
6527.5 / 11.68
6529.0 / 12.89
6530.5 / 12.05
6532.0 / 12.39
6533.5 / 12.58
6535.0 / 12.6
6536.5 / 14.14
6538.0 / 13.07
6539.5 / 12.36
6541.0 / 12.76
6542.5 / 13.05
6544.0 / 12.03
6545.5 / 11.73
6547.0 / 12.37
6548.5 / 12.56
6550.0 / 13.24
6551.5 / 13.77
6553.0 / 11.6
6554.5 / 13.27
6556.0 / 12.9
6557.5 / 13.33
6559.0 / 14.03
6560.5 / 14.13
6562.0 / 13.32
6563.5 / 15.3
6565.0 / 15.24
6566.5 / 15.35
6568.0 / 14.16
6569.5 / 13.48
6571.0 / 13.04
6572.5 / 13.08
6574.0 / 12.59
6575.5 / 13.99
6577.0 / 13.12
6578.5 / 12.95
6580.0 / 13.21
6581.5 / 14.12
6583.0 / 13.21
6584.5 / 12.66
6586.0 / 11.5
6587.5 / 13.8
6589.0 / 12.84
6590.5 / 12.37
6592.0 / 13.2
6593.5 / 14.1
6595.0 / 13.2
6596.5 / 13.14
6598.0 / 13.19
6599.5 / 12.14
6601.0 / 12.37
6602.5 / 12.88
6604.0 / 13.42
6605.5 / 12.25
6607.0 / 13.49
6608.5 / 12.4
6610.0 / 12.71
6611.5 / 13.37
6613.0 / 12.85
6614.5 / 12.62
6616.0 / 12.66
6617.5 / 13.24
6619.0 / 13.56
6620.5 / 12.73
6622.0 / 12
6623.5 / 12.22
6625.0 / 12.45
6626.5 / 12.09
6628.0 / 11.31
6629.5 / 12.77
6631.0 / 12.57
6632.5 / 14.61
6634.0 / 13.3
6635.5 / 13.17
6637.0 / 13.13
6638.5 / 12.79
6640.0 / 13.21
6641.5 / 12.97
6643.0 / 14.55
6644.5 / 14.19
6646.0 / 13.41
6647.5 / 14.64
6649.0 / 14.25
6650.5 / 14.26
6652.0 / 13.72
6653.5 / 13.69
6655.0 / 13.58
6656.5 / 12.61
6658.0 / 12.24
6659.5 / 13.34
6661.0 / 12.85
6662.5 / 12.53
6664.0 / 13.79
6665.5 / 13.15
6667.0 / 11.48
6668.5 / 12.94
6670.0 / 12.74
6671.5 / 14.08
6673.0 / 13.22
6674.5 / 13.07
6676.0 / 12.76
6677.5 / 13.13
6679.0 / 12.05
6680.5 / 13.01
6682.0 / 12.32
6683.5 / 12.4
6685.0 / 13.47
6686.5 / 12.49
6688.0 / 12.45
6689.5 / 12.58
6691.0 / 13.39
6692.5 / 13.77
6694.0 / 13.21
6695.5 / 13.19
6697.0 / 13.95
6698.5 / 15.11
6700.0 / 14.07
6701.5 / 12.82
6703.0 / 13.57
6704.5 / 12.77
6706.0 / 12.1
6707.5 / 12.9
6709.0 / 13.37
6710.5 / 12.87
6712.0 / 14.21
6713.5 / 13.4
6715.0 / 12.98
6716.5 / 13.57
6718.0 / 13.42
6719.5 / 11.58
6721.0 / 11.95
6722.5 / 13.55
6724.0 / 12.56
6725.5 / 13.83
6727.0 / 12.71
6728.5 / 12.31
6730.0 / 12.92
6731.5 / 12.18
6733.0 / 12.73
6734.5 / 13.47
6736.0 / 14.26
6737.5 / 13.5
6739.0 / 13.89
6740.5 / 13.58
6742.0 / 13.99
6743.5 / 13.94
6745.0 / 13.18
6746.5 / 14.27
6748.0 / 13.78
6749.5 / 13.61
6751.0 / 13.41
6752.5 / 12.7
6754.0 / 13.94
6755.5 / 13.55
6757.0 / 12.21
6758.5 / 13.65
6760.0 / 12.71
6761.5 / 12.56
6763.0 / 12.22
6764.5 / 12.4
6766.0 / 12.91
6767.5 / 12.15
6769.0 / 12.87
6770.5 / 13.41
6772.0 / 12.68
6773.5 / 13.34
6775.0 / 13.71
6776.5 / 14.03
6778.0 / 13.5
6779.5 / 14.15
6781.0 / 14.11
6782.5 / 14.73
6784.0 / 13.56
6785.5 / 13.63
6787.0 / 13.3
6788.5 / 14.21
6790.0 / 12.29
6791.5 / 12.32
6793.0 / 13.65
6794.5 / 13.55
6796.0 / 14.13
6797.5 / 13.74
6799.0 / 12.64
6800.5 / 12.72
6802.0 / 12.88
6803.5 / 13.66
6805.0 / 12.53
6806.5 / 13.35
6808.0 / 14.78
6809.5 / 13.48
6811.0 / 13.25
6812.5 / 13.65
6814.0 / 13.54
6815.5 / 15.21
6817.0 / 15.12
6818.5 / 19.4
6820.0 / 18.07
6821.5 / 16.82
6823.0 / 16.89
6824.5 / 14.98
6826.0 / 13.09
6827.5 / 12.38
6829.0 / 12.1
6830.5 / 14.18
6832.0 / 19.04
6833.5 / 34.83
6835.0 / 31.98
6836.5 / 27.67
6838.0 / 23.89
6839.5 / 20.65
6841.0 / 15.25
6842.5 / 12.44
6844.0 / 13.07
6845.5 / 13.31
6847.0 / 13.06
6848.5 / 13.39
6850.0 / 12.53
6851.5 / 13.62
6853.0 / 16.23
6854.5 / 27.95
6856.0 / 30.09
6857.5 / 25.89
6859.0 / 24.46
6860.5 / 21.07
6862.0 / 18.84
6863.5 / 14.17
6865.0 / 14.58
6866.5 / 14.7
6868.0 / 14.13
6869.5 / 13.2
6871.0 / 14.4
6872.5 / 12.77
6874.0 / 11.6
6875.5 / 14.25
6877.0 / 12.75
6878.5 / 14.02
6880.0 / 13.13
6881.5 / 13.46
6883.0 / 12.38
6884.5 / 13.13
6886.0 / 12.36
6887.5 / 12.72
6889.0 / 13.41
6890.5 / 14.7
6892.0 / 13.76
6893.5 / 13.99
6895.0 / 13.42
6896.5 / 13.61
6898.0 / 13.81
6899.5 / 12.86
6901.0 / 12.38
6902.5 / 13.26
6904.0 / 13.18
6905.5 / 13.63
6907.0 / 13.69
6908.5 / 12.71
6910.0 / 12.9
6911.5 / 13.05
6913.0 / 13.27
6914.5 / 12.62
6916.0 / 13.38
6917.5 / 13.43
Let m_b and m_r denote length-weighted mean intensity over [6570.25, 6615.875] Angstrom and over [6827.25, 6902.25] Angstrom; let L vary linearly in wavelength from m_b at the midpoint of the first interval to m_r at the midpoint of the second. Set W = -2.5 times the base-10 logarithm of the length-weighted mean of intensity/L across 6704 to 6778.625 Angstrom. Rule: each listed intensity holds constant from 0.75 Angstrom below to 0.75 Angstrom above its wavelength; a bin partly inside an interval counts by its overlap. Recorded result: 0.13 mag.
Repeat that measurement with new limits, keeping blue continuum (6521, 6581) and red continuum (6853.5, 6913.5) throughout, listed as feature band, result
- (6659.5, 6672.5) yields 0.065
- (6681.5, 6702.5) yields 0.055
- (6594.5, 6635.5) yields 0.054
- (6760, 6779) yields 0.113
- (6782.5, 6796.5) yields 0.083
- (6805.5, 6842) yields -0.191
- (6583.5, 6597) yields 0.027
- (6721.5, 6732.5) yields 0.105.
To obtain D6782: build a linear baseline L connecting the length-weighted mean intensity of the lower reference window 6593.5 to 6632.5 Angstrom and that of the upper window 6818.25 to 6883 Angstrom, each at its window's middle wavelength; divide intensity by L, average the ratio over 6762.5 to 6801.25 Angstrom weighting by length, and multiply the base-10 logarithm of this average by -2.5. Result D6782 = 0.20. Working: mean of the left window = 12.8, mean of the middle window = 13.3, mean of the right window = 17.2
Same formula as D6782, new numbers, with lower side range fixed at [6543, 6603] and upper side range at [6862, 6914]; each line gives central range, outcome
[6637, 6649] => -0.03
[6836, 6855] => -0.25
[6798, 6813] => 0.01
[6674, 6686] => 0.04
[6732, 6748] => -0.03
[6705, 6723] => 0.03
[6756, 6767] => 0.06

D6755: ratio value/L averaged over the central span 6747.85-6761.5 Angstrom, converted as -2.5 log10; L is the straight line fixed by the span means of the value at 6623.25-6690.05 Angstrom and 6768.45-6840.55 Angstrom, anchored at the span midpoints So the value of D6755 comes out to 0.11 mag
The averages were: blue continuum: 13.1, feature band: 13.2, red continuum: 15.5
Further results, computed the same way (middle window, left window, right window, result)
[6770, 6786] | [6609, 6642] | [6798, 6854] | 0.12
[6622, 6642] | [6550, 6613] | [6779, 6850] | 0.08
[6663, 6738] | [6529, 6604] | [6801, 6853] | 0.13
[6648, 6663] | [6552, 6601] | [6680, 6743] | -0.01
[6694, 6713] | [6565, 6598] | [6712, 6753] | -0.01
